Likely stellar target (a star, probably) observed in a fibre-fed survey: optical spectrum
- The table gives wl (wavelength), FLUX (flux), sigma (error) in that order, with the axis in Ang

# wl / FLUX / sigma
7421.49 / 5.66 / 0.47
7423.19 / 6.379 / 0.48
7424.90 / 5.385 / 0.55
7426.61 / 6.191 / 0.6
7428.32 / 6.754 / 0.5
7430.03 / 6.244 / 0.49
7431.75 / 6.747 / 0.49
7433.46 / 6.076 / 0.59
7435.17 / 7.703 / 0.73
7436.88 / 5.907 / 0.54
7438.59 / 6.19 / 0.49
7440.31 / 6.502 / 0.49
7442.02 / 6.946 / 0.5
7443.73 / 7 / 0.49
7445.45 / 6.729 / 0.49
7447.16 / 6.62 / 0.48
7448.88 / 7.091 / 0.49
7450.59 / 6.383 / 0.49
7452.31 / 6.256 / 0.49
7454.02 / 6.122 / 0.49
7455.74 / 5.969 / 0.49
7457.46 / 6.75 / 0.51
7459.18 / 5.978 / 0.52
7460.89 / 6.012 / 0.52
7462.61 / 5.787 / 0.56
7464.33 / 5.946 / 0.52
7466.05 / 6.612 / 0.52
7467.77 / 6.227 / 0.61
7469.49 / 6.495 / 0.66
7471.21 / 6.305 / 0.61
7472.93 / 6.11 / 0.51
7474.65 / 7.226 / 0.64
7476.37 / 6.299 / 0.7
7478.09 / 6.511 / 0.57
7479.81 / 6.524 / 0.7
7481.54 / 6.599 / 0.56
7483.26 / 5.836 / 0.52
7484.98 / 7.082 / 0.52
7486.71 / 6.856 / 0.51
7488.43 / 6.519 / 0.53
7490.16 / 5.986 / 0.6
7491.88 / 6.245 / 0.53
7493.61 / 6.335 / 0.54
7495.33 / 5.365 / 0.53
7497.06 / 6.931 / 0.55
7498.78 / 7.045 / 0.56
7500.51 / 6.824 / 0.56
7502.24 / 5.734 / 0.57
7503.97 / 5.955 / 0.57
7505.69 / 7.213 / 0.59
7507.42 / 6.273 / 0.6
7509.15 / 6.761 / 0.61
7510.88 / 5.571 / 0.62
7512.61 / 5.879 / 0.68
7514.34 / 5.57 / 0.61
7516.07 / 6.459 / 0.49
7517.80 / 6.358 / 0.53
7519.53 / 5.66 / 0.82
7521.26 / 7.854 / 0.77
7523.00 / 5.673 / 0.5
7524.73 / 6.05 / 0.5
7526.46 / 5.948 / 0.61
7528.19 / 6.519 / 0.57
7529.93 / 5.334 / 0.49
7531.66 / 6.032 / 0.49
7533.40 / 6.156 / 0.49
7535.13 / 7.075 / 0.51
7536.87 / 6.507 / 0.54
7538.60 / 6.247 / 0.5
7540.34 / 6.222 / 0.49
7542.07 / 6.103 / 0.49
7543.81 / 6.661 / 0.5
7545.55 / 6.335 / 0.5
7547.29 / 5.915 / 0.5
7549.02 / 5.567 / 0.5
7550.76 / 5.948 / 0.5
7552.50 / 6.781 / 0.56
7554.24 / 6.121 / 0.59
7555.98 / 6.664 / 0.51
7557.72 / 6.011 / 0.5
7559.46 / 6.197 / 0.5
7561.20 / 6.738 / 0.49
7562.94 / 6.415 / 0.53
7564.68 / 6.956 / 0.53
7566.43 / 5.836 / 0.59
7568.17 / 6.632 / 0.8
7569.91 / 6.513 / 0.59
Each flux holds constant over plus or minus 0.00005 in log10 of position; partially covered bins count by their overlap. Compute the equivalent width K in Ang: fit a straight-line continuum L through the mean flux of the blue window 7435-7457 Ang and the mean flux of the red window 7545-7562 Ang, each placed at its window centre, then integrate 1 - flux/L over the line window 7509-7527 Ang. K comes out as 0.5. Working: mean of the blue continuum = 6.54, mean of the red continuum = 6.22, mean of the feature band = 6.14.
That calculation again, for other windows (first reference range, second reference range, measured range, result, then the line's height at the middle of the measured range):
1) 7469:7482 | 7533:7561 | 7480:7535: 1.04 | 6.41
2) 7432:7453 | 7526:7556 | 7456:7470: 0.71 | 6.54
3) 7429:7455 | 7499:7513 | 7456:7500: 0.32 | 6.43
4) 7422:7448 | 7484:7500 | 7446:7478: 0.66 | 6.48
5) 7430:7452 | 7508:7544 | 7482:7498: 0.07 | 6.39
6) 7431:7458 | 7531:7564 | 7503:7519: 0.46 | 6.4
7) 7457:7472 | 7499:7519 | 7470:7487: -0.80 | 6.23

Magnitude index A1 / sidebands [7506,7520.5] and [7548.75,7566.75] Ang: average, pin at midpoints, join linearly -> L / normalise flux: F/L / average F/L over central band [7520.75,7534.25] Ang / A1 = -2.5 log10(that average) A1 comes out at 0.01 mag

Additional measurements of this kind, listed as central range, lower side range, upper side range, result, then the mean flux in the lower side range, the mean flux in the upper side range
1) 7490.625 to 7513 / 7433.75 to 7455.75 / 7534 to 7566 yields 0.023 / 6.58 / 6.35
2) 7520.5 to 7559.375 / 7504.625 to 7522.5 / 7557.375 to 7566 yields 0.026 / 6.34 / 6.46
